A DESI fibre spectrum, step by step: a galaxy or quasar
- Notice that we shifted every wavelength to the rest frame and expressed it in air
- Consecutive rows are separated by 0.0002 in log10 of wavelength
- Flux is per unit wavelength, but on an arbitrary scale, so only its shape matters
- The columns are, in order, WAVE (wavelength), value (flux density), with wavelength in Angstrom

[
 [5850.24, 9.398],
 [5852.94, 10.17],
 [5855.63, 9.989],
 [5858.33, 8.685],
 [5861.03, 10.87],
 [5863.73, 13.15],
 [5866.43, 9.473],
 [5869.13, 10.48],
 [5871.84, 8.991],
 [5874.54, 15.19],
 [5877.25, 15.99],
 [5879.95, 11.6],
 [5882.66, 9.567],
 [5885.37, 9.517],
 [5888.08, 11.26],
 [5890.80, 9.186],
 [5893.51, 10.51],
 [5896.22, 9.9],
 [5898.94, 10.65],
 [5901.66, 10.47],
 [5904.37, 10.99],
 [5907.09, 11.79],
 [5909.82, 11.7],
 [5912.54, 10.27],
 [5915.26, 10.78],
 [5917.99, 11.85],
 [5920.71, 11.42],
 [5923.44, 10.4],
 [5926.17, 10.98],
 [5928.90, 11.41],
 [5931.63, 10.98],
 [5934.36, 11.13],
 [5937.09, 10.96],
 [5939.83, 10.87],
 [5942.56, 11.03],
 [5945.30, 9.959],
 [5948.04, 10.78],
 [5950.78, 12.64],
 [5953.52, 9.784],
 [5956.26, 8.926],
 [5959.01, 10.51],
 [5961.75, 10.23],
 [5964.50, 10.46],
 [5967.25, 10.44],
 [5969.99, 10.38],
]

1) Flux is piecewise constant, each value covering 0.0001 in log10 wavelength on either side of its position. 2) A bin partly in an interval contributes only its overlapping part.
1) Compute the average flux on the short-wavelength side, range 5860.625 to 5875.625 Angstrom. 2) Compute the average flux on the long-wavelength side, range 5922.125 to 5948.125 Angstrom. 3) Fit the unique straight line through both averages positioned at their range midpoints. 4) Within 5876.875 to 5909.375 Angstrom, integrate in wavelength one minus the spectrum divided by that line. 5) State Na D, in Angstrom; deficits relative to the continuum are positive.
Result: 1.0 Angstrom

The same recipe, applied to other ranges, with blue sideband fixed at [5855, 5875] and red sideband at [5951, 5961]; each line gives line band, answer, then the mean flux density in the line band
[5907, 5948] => -2.8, 11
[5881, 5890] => 0.4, 10.1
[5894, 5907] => -0.2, 10.6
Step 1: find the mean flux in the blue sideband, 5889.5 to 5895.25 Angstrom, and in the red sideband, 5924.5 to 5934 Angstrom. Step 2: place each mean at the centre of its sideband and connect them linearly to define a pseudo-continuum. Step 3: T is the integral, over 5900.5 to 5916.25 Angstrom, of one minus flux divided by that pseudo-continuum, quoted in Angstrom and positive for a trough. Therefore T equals -0.9 Angstrom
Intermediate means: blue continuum 9.87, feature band 11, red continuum 11.1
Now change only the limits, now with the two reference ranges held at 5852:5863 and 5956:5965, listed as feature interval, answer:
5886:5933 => -3.4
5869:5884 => -3.0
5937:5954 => -1.3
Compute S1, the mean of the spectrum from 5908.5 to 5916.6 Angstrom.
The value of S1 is 10.9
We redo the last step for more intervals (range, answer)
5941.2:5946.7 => 10.5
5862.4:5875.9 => 11.5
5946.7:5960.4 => 10.5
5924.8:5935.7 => 11.1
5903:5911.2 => 11.5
